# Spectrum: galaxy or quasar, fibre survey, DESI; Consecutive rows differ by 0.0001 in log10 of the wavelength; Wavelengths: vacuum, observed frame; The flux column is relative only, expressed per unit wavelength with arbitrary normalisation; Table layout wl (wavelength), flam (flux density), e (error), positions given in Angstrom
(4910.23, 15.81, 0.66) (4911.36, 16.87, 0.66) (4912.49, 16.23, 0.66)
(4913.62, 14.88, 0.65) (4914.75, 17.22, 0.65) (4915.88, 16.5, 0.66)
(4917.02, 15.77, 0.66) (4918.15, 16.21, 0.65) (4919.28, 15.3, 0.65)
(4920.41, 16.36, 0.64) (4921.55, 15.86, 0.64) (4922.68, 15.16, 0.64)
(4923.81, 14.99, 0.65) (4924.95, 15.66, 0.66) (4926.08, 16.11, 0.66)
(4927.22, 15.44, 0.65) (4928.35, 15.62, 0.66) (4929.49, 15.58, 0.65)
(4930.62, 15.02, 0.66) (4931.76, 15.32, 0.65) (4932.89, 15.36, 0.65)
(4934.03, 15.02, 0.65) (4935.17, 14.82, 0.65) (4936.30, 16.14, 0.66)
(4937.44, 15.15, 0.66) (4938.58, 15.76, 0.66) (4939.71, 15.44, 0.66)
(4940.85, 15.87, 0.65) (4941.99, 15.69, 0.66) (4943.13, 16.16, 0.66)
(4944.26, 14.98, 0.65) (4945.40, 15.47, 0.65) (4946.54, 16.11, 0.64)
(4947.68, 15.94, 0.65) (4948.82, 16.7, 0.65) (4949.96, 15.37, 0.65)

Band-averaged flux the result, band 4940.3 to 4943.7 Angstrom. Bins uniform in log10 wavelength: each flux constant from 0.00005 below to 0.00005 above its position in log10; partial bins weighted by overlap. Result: 15.9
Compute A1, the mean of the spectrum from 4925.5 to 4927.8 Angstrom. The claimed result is 15.8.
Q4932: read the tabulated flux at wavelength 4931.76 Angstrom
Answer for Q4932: 15.32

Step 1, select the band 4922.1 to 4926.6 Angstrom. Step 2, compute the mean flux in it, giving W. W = 15.5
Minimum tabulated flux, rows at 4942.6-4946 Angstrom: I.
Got 14.98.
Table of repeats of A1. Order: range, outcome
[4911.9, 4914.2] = 15.6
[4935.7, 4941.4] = 15.7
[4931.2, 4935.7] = 15.1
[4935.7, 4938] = 15.7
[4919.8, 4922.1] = 16.1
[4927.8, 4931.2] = 15.4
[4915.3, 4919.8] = 16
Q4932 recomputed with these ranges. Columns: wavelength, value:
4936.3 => 16.14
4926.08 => 16.11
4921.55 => 15.86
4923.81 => 14.99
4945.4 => 15.47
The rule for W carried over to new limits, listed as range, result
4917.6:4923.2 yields 15.8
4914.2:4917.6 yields 16.5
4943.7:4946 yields 15.2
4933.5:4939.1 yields 15.4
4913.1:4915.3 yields 16.1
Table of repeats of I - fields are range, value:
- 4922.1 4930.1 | 14.99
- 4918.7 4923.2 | 15.16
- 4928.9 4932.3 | 15.02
